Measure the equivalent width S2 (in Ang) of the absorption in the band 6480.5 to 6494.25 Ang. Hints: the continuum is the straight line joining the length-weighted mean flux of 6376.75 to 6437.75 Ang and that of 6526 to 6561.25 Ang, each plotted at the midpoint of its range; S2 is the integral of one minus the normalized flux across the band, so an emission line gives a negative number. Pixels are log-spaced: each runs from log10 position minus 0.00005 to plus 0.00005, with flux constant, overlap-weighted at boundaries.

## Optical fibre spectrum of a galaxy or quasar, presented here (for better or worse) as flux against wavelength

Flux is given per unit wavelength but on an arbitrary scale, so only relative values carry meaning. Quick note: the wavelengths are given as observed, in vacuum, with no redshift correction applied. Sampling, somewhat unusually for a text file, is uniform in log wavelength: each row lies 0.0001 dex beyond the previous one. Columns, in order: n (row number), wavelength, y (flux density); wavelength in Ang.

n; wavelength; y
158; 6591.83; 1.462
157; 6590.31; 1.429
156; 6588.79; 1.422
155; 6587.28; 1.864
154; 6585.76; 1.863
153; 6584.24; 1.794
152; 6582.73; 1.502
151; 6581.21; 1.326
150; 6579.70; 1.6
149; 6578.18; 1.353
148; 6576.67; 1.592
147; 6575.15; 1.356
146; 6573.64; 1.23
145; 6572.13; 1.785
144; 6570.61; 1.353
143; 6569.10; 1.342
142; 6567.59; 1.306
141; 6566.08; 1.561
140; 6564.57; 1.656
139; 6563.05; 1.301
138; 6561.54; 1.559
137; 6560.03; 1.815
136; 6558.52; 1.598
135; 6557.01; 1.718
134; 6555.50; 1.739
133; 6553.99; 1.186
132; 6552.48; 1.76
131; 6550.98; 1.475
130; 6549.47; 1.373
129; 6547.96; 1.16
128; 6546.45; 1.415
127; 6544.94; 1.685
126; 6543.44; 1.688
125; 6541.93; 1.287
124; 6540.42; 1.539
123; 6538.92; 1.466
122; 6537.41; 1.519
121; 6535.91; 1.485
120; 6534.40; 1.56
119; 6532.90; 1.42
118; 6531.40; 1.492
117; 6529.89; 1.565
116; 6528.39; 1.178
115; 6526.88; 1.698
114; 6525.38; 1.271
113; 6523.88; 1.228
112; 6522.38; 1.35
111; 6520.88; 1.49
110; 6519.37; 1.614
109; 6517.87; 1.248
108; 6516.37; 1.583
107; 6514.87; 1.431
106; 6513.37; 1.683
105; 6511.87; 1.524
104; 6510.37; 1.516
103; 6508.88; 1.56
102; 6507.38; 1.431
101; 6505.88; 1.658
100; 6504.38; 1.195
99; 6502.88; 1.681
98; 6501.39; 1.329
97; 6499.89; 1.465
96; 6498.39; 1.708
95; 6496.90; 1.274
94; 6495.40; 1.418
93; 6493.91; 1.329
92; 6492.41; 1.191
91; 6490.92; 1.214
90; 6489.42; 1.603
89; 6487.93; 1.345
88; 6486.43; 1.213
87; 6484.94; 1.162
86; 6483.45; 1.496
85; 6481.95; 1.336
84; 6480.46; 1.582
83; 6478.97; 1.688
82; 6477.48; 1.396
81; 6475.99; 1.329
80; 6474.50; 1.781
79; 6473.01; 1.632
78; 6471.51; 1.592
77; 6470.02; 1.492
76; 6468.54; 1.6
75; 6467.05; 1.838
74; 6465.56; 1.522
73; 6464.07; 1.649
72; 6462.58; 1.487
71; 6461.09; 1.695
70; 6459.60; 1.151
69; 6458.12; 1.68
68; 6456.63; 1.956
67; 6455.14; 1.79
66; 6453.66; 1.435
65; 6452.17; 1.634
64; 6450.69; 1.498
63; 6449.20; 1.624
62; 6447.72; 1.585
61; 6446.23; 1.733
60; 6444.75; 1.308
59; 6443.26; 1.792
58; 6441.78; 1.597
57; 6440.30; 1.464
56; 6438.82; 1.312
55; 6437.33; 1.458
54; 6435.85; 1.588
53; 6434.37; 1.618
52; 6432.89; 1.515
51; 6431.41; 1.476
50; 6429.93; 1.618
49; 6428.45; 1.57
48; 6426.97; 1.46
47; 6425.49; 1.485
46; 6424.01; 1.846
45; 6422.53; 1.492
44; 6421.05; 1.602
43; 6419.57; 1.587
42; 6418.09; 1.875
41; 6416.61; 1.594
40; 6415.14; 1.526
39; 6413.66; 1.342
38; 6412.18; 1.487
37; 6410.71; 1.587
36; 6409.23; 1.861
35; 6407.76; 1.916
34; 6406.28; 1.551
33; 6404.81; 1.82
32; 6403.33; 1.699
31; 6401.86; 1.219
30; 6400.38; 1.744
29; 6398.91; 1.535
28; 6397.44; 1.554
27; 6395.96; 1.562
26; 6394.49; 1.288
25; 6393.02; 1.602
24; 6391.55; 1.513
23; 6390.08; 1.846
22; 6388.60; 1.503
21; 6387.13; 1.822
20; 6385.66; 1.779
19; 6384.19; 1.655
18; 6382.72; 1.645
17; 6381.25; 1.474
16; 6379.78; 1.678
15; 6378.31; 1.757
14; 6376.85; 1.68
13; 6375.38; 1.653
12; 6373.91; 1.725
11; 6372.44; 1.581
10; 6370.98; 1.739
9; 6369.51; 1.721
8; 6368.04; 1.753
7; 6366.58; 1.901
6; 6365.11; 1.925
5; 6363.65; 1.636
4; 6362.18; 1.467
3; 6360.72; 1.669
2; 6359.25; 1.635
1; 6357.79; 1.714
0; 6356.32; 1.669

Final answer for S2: 1.9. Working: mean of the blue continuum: 1.61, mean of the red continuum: 1.51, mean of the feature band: 1.33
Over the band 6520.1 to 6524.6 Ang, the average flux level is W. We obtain 1.36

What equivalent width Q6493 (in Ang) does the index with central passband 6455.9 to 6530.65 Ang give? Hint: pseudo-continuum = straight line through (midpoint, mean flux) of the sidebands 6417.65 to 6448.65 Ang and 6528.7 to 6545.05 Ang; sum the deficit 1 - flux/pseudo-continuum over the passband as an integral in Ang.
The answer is 2.44 Ang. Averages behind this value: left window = 1.57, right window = 1.5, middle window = 1.48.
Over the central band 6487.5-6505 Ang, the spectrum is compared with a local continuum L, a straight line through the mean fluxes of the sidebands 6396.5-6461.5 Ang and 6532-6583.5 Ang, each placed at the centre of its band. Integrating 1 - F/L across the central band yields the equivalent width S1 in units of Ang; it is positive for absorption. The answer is 1.6 Ang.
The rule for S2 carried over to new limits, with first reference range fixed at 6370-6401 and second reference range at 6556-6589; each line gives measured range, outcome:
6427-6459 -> 0.6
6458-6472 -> 0.3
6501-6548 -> 2.8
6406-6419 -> -0.1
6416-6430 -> 0.0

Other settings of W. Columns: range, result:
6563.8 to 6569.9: 1.47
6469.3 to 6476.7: 1.56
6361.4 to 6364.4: 1.56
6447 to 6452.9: 1.59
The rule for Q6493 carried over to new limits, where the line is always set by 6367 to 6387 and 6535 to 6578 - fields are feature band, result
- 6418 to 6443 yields 1.1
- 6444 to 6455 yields 0.4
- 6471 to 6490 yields 1.3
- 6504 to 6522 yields 0.5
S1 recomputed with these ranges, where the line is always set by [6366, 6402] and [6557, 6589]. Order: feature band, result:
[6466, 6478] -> 0.1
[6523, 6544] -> 1.4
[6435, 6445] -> 0.6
